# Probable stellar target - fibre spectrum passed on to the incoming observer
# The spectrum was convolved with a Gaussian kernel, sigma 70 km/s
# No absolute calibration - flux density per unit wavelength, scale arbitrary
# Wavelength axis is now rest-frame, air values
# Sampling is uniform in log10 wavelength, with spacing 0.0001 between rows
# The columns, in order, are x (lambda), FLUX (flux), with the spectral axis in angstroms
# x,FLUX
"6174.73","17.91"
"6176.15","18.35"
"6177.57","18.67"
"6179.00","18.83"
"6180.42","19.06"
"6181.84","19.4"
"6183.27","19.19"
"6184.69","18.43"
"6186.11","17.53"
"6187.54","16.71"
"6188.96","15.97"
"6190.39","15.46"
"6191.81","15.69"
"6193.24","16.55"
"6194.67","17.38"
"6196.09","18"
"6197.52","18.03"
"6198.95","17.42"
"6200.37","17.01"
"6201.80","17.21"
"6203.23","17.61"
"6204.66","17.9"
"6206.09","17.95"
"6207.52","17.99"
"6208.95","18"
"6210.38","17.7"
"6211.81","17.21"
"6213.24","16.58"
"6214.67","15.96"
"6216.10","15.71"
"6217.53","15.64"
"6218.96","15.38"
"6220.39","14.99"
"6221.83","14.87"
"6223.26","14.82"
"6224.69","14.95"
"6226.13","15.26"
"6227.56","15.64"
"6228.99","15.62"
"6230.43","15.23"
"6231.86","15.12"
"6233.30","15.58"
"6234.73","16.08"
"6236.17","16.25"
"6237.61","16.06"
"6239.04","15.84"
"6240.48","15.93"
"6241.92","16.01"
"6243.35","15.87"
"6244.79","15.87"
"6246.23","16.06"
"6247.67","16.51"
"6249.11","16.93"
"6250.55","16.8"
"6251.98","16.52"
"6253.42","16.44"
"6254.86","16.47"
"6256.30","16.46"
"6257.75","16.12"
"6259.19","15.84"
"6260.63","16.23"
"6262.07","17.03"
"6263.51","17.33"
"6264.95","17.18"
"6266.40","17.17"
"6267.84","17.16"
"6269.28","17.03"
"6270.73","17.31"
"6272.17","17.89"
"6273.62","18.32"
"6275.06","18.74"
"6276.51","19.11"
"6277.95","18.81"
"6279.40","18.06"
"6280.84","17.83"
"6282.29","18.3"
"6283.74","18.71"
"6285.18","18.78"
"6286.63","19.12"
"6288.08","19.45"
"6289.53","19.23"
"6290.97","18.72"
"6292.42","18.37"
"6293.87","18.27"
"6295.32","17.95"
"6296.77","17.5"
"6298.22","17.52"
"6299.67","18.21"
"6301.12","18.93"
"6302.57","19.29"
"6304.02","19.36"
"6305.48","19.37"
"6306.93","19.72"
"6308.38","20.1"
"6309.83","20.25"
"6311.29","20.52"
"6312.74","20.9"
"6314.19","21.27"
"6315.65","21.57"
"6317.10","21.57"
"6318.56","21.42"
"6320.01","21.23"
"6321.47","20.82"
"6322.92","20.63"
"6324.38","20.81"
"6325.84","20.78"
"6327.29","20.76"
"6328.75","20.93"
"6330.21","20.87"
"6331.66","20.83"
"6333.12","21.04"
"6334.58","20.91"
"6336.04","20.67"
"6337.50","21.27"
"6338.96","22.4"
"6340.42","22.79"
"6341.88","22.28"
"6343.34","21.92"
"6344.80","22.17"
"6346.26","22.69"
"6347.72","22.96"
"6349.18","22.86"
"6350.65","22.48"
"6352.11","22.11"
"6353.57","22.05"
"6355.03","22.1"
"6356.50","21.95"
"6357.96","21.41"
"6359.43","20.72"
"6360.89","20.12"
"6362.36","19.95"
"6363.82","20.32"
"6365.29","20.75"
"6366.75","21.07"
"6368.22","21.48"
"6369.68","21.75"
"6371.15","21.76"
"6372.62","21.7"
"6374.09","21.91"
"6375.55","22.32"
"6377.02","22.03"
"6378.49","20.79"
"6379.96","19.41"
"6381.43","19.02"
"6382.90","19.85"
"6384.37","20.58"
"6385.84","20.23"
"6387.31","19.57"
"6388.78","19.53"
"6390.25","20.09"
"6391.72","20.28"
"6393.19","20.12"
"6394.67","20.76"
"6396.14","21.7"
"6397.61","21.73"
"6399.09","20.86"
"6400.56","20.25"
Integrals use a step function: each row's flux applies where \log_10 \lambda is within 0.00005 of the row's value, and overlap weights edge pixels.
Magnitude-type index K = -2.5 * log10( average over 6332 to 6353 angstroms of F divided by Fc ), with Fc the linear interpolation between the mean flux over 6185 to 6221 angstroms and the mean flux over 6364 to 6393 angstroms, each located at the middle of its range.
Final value -0.11 mag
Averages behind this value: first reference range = 16.9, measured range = 22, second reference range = 20.7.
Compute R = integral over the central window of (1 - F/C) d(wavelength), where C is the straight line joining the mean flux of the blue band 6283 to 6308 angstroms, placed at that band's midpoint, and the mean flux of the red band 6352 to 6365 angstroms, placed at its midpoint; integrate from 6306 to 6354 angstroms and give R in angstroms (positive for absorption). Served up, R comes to -3.1 angstroms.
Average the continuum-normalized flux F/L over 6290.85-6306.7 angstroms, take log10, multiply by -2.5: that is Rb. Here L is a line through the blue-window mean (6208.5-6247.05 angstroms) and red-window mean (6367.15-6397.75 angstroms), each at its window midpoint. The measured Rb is -0.02 mag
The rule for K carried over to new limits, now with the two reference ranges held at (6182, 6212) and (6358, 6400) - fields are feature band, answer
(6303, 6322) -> -0.06 mag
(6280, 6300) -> 0.04 mag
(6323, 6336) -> -0.05 mag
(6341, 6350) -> -0.12 mag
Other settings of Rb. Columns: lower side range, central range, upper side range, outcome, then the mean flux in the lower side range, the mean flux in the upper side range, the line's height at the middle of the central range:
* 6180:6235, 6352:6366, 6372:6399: -0.06 mag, 16.7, 20.6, 20.1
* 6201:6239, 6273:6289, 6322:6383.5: -0.01 mag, 16.2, 21.3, 18.6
